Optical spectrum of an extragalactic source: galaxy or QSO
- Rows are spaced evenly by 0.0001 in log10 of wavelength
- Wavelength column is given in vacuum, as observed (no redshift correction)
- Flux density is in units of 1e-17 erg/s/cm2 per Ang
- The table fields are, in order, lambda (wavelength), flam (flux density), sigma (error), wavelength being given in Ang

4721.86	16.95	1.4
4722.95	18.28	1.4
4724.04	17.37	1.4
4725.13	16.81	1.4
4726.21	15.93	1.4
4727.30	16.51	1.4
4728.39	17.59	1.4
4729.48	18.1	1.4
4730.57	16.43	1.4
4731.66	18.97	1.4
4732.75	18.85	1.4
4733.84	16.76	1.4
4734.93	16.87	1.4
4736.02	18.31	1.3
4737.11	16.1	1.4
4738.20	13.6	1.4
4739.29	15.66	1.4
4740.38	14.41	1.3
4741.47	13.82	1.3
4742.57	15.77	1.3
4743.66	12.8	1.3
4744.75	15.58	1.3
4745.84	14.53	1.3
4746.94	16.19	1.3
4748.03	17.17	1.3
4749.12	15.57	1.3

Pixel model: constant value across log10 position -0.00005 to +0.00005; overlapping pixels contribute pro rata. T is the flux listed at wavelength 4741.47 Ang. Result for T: 13.82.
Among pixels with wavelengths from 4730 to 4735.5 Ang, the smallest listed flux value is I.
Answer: 16.43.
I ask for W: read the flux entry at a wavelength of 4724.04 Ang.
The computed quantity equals 17.37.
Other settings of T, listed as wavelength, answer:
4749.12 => 15.57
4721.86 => 16.95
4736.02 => 18.31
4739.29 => 15.66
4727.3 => 16.51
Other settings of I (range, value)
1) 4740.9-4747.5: 12.8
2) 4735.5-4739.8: 13.6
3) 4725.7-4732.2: 15.93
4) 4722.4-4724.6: 17.37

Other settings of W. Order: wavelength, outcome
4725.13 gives 16.81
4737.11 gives 16.1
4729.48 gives 18.1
